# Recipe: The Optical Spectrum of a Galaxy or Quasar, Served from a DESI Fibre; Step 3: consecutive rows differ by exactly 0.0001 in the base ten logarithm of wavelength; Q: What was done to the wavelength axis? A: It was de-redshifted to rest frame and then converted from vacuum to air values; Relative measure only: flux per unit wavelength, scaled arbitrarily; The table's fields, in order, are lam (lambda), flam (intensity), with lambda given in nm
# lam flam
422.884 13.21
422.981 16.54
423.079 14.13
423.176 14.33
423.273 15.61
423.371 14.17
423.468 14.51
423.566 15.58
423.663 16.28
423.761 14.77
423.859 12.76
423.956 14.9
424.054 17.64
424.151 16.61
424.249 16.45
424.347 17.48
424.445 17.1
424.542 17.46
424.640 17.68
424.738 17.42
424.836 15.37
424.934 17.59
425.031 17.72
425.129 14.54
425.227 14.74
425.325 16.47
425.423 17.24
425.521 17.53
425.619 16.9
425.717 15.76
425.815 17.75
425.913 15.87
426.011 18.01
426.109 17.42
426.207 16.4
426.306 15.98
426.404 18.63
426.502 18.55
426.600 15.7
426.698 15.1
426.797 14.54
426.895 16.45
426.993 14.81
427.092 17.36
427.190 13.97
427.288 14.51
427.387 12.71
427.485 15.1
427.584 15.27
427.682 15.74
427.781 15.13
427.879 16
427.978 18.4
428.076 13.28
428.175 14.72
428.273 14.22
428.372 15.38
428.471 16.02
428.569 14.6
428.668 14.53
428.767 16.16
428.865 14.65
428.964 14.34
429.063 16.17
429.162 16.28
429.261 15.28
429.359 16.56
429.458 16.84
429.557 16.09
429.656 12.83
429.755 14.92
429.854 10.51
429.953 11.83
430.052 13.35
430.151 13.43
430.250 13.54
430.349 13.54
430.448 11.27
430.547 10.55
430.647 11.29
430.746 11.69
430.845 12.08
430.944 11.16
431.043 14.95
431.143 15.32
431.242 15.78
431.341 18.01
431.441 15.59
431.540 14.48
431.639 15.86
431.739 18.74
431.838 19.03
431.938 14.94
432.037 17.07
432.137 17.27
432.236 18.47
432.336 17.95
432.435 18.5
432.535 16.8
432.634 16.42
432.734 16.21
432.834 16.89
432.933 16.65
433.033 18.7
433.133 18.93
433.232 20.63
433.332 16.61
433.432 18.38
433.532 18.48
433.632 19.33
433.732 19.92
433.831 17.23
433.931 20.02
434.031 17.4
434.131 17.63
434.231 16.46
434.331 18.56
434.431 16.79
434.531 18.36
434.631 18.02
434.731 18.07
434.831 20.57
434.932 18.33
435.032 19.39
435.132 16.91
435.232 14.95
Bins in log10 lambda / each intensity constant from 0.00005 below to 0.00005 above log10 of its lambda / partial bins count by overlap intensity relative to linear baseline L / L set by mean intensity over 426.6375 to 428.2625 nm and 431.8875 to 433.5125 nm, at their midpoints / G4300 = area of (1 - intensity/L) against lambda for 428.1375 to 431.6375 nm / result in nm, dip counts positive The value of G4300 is 0.43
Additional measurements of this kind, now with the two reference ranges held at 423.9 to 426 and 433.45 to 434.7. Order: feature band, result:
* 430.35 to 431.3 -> 0.26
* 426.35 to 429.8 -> 0.35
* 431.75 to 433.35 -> 0.03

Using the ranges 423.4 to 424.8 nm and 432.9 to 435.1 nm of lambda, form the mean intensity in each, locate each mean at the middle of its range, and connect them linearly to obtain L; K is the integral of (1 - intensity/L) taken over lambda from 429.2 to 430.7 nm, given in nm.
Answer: 0.34 nm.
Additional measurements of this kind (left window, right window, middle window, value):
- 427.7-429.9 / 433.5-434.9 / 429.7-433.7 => 0.30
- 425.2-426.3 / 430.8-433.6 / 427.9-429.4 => 0.12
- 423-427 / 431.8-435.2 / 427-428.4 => 0.14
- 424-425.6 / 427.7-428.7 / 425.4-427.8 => -0.01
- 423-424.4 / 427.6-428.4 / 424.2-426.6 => -0.24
